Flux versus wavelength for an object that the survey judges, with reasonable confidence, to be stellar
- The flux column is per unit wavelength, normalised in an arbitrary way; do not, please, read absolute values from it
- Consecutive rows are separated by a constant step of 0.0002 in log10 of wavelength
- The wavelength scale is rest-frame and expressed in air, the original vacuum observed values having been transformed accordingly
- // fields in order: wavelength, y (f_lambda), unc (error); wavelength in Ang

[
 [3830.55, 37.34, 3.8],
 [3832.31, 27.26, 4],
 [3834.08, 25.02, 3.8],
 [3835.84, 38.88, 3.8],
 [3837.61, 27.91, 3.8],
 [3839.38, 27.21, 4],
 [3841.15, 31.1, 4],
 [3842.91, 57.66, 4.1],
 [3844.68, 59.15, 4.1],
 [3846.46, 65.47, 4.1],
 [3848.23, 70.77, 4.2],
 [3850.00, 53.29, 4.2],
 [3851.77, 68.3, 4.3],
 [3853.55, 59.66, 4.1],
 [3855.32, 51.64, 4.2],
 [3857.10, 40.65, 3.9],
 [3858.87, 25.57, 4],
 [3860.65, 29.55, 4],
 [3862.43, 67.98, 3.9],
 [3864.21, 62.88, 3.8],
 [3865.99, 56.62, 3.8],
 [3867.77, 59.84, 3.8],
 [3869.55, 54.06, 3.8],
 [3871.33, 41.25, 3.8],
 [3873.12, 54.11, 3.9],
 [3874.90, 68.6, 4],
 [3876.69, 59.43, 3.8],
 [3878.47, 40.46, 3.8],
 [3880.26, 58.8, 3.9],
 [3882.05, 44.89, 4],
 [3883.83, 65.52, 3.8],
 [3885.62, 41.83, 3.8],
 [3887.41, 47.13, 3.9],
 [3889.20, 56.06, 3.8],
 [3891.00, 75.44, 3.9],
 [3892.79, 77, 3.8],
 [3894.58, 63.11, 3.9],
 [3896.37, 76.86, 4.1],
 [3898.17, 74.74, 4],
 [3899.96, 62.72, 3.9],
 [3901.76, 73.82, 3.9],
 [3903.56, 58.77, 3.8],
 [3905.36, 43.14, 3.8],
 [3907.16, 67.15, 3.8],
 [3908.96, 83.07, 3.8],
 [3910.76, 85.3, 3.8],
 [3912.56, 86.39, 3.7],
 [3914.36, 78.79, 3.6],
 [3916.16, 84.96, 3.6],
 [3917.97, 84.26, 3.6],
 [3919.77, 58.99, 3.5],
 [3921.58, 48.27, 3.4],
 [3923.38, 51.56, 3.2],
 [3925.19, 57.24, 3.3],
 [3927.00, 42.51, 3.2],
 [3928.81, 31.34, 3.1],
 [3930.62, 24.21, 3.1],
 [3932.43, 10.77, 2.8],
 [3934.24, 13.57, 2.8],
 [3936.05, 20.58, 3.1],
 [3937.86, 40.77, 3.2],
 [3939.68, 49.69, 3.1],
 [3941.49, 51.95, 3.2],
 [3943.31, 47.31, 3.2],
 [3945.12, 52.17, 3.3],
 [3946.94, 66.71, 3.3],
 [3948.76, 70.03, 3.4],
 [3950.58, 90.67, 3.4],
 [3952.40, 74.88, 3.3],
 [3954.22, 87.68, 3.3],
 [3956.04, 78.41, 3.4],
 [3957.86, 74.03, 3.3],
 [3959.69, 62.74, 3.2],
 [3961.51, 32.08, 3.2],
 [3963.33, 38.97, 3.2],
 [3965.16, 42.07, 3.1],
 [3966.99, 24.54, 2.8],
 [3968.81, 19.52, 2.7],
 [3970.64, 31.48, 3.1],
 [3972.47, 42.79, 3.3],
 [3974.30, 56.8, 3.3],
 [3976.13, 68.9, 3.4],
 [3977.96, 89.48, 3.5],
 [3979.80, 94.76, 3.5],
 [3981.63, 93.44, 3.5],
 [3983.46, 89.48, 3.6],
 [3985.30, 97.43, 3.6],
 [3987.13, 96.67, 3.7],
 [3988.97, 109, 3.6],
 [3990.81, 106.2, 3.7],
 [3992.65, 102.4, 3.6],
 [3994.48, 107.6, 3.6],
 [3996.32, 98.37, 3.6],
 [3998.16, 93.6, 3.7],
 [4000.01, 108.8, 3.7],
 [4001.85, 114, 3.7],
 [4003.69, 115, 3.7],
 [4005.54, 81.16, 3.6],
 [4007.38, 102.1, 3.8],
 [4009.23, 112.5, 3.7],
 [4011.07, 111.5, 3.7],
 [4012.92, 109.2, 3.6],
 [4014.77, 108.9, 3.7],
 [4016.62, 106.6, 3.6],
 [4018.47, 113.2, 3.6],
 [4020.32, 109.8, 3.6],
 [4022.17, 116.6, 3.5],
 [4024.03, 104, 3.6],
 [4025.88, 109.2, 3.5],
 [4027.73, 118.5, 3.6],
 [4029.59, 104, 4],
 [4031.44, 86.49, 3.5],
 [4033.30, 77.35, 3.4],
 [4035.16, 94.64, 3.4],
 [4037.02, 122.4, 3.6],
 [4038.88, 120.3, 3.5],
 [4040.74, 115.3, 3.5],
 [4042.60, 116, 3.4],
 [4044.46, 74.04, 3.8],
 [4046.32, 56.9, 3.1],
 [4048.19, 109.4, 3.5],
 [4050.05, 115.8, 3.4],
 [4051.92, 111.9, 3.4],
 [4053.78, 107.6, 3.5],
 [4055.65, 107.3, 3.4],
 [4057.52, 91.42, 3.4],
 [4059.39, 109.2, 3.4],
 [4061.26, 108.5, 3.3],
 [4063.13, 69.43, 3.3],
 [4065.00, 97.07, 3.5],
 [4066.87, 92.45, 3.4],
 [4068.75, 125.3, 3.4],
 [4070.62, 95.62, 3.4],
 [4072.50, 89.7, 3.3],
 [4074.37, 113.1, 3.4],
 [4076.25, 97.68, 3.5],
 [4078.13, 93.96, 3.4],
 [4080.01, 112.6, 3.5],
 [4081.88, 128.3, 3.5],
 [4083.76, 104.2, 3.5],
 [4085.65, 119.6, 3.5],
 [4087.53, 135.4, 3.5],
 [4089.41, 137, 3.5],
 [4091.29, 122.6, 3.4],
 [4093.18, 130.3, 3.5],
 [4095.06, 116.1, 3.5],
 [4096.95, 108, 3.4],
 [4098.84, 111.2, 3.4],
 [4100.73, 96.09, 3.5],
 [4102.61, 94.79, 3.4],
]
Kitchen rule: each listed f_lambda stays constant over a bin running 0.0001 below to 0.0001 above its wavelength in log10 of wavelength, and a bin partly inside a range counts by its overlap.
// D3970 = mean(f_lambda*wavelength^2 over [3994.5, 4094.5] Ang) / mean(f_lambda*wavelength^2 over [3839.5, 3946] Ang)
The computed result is 2.08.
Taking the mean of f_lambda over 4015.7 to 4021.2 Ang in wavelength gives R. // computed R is 110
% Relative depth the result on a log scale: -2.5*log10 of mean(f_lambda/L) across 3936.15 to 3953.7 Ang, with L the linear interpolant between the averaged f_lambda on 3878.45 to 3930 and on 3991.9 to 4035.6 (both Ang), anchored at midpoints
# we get 0.31 mag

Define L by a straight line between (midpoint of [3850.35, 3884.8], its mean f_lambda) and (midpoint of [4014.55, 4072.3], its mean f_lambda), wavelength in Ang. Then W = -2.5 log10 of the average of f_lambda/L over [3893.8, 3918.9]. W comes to -0.14 mag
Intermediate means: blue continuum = 53.1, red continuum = 103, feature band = 73.1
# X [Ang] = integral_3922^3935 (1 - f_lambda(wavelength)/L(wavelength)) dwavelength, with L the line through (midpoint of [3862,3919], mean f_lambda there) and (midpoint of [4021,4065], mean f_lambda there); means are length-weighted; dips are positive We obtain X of 7.00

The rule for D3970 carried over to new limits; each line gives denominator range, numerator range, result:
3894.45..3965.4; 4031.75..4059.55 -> 1.83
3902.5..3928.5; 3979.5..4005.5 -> 1.61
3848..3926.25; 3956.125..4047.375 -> 1.57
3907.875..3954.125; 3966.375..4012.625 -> 1.59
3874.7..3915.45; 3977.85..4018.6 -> 1.67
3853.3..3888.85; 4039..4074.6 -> 2.15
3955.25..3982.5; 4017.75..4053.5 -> 1.90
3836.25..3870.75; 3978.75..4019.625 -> 2.19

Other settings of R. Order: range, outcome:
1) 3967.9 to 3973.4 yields 31.3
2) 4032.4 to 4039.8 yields 104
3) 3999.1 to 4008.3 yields 104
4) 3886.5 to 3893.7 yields 63.8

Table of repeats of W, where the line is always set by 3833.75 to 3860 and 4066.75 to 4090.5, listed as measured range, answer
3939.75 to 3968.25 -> 0.29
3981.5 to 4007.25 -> -0.15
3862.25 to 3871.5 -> -0.10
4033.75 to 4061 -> 0.00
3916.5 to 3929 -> 0.21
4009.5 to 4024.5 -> -0.17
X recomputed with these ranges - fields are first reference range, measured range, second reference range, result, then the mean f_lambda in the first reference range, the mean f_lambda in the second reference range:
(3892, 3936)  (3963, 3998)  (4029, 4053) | 2.8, 59.1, 100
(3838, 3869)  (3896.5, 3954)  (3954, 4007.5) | 6.9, 51.8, 78.3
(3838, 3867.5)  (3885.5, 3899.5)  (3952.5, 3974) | -3.9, 51.5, 49.8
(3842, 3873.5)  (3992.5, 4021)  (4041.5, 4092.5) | -4.8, 54.3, 105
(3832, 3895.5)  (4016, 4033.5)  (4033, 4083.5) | -2.3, 51.8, 102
